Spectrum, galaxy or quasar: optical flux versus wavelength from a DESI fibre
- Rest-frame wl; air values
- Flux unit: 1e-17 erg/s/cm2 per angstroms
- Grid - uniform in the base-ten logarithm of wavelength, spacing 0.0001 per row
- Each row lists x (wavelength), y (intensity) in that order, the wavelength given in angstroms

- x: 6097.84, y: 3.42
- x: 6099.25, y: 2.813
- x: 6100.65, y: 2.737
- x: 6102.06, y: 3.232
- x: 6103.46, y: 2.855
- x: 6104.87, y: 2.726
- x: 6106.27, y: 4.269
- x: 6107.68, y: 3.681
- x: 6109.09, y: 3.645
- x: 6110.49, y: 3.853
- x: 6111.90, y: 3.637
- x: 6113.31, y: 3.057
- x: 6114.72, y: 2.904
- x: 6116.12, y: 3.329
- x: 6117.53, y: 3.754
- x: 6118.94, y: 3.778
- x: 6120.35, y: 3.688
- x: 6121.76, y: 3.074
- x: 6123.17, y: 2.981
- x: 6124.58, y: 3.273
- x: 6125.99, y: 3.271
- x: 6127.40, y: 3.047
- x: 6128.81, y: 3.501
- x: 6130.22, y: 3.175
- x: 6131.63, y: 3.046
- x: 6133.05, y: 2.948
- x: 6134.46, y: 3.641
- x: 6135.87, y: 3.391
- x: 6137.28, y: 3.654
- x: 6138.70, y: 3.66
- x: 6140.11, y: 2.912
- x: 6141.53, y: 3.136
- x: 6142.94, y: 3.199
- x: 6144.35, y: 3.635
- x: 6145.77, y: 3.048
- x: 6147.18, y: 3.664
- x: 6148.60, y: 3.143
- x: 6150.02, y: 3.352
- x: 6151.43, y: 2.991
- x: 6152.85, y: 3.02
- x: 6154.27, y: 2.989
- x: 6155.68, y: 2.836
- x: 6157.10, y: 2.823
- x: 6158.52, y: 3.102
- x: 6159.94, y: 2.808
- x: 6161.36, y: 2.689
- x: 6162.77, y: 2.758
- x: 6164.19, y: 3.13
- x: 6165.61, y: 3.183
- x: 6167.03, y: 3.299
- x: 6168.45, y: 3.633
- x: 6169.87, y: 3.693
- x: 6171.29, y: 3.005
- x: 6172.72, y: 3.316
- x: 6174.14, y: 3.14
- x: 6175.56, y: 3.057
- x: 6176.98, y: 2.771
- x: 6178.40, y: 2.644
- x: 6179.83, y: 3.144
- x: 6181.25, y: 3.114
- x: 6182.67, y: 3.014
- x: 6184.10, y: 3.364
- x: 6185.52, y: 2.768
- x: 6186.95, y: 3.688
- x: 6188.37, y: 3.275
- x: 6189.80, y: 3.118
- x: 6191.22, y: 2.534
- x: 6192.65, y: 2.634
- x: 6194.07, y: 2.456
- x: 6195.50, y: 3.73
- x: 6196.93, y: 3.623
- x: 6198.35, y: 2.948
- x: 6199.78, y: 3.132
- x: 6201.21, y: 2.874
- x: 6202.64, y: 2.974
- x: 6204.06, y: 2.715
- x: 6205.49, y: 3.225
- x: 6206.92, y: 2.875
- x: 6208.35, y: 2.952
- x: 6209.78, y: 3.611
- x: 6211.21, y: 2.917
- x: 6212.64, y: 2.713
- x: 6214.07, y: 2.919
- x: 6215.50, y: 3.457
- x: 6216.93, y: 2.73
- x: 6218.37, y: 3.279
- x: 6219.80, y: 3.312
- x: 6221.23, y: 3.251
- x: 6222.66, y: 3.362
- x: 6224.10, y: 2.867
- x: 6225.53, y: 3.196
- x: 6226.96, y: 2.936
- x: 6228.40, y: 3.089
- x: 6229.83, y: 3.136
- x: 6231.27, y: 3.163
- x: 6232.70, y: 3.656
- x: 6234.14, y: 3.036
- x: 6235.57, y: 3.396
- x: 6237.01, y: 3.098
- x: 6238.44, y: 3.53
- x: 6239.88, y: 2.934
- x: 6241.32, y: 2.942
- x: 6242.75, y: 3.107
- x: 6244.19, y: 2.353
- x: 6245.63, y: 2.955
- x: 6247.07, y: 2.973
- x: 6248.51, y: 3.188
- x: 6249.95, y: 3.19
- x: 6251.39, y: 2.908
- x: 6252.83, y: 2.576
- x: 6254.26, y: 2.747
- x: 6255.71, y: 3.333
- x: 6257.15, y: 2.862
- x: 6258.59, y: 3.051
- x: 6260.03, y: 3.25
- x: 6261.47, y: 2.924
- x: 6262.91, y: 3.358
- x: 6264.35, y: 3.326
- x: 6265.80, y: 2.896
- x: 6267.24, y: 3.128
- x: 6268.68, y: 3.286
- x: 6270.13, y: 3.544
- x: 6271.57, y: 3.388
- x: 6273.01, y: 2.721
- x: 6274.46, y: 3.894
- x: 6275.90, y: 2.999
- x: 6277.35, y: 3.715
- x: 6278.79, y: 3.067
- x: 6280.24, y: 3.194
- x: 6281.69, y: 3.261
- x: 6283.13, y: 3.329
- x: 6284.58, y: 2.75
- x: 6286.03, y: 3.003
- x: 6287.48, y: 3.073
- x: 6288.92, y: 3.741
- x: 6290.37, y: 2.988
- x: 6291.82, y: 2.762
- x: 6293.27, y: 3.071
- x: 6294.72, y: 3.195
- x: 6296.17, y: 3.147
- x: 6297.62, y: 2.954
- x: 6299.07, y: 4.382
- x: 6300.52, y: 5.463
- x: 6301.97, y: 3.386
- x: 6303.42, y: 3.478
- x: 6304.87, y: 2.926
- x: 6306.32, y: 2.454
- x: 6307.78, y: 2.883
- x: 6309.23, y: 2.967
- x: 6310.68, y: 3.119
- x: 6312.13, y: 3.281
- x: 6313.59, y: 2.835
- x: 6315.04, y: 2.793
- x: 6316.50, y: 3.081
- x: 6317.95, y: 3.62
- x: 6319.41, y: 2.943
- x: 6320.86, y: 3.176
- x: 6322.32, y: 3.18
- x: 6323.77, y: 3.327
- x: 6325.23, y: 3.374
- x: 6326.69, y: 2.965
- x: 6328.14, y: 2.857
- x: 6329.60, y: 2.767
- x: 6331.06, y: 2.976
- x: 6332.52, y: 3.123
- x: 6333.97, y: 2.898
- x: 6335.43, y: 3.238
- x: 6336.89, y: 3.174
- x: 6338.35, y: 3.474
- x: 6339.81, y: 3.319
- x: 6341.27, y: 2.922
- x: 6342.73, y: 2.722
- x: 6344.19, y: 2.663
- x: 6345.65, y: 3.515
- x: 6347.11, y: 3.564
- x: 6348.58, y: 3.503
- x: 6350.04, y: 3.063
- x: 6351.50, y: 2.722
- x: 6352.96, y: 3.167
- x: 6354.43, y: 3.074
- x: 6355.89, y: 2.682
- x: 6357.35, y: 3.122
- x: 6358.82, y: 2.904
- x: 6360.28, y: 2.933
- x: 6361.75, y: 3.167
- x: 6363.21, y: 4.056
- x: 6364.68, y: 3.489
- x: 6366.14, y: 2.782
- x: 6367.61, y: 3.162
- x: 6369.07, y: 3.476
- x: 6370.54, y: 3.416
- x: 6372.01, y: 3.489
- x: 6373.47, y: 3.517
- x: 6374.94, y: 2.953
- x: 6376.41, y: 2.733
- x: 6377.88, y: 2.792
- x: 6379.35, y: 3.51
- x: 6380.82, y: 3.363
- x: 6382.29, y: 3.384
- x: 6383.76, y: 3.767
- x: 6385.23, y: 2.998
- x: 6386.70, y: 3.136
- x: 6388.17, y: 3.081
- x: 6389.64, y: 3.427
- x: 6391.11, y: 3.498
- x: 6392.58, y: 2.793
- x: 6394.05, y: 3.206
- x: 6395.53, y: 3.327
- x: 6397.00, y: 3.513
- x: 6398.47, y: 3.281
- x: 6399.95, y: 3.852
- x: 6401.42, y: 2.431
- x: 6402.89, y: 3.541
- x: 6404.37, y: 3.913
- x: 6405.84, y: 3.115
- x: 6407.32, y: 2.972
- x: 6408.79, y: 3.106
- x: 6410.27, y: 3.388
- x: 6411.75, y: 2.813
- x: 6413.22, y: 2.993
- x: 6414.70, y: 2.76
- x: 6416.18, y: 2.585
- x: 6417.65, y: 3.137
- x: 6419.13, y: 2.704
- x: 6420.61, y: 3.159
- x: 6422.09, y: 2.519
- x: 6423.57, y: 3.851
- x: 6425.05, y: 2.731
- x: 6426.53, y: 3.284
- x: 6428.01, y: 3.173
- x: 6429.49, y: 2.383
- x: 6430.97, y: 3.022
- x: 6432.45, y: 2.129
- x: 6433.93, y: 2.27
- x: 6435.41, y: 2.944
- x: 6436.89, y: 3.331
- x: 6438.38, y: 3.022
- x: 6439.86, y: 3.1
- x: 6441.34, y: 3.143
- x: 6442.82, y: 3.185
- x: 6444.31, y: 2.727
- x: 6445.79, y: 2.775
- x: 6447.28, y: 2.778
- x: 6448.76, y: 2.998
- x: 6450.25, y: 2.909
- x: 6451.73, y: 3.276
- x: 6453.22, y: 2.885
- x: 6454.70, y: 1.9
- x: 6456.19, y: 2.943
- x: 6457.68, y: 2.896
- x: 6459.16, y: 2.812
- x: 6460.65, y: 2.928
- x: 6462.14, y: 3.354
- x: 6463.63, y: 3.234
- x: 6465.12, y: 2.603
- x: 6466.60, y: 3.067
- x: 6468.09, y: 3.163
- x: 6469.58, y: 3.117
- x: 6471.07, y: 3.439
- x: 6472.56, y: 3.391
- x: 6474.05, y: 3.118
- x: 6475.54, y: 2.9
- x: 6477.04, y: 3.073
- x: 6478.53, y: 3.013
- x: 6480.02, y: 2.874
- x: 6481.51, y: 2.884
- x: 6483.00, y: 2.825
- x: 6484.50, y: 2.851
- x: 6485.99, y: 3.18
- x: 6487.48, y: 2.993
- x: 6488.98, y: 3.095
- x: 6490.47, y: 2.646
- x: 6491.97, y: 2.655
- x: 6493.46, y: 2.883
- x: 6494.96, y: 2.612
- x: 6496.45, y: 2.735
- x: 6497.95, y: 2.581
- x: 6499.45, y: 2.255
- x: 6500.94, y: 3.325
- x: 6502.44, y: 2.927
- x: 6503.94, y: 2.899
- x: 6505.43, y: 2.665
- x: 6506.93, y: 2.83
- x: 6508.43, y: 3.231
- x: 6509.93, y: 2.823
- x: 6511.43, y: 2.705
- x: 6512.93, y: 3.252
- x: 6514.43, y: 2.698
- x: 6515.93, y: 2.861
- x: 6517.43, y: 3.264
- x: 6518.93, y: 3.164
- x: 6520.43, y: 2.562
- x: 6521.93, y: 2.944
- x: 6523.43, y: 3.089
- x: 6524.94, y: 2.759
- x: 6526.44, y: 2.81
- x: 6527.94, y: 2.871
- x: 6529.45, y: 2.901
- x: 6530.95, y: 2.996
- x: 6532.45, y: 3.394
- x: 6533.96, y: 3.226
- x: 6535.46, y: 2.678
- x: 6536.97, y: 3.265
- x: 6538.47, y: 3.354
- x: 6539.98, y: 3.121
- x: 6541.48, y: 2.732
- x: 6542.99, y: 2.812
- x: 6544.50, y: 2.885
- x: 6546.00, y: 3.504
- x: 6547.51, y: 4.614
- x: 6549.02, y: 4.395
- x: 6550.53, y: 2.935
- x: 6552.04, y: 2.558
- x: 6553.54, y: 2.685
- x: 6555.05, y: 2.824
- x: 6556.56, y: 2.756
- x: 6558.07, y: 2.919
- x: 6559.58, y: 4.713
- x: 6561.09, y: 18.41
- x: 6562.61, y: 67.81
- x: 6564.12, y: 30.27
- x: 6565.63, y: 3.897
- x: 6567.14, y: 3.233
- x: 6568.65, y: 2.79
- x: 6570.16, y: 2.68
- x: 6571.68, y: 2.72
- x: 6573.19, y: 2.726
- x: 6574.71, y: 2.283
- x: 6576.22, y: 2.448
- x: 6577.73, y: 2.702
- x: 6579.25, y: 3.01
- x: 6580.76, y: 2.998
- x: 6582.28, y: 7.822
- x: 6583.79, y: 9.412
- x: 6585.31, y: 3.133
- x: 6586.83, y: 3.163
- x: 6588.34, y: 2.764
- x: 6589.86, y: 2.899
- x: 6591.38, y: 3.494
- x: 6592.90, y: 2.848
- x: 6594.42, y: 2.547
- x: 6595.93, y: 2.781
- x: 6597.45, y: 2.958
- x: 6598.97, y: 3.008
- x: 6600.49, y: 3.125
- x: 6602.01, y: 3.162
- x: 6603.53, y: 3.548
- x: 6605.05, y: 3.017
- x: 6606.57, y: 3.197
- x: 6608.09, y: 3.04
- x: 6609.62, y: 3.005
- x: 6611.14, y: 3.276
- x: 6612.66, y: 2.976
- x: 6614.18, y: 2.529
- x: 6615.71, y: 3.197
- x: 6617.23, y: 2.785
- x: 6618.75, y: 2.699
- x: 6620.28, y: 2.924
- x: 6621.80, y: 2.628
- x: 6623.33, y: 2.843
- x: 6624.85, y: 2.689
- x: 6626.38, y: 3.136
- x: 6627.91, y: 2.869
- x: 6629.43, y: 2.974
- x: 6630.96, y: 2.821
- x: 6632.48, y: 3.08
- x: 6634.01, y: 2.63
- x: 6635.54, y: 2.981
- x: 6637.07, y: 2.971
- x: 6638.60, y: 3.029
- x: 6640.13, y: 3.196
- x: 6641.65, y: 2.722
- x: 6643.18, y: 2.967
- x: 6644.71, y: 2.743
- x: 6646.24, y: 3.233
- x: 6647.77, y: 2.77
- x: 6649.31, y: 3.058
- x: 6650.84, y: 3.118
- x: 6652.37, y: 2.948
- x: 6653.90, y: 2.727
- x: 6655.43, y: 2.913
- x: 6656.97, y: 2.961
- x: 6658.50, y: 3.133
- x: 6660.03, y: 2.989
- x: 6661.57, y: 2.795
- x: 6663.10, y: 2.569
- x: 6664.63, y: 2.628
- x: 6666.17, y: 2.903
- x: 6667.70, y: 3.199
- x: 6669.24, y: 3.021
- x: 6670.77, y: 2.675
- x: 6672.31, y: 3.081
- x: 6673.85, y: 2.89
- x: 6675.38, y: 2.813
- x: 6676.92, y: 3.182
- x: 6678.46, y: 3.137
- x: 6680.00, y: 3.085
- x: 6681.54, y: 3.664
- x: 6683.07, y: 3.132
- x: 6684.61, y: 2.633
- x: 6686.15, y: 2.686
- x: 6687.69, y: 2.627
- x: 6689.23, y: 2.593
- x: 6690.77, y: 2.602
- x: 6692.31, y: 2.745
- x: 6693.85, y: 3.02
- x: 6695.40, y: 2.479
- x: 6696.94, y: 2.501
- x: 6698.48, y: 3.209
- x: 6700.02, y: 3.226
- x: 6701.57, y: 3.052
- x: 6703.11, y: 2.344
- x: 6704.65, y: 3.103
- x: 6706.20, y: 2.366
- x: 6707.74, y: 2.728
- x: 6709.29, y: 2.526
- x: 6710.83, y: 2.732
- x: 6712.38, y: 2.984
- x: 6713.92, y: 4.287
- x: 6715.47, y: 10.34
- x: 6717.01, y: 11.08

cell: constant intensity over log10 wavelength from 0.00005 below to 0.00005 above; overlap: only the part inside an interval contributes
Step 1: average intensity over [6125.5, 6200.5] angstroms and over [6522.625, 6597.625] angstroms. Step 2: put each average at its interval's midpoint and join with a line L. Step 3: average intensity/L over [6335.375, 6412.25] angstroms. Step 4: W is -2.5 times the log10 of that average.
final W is 0.33 mag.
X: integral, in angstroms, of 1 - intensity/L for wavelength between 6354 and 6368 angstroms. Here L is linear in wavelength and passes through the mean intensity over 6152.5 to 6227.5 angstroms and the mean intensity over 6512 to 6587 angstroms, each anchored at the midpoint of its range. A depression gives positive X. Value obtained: 3.5 angstroms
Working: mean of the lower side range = 3.07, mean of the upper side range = 5.44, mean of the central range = 3.14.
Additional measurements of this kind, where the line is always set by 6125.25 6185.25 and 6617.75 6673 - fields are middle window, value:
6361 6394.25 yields -2.4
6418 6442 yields 0.7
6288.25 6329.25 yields -1.9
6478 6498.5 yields 1.0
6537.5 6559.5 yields -1.8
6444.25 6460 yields 1.0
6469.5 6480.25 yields -0.5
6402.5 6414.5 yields -0.7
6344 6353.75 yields -0.4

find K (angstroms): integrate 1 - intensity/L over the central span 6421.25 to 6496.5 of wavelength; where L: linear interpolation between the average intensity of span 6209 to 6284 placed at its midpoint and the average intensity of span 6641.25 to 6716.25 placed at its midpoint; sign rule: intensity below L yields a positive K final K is 4.0 angstroms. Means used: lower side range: 3.13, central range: 2.94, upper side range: 3.06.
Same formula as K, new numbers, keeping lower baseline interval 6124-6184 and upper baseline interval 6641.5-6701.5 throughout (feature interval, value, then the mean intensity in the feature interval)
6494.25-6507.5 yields 1.0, 2.76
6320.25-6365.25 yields -0.9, 3.13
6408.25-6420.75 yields 0.4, 2.95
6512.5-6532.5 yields 0.2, 2.95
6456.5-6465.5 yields 0.1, 2.98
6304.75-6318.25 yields 0.5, 2.98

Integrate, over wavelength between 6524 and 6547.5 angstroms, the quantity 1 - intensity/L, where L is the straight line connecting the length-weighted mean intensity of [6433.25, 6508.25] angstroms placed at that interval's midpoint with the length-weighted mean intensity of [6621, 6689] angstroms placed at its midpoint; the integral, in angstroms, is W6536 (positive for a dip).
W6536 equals -1.2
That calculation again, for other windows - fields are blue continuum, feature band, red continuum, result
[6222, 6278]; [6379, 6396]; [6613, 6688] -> -1.27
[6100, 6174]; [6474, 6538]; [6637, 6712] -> 1.84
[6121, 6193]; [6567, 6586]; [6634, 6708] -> -4.94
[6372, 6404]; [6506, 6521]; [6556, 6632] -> 5.25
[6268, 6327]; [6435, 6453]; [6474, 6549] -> 0.28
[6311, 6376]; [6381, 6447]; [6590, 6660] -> 0.44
